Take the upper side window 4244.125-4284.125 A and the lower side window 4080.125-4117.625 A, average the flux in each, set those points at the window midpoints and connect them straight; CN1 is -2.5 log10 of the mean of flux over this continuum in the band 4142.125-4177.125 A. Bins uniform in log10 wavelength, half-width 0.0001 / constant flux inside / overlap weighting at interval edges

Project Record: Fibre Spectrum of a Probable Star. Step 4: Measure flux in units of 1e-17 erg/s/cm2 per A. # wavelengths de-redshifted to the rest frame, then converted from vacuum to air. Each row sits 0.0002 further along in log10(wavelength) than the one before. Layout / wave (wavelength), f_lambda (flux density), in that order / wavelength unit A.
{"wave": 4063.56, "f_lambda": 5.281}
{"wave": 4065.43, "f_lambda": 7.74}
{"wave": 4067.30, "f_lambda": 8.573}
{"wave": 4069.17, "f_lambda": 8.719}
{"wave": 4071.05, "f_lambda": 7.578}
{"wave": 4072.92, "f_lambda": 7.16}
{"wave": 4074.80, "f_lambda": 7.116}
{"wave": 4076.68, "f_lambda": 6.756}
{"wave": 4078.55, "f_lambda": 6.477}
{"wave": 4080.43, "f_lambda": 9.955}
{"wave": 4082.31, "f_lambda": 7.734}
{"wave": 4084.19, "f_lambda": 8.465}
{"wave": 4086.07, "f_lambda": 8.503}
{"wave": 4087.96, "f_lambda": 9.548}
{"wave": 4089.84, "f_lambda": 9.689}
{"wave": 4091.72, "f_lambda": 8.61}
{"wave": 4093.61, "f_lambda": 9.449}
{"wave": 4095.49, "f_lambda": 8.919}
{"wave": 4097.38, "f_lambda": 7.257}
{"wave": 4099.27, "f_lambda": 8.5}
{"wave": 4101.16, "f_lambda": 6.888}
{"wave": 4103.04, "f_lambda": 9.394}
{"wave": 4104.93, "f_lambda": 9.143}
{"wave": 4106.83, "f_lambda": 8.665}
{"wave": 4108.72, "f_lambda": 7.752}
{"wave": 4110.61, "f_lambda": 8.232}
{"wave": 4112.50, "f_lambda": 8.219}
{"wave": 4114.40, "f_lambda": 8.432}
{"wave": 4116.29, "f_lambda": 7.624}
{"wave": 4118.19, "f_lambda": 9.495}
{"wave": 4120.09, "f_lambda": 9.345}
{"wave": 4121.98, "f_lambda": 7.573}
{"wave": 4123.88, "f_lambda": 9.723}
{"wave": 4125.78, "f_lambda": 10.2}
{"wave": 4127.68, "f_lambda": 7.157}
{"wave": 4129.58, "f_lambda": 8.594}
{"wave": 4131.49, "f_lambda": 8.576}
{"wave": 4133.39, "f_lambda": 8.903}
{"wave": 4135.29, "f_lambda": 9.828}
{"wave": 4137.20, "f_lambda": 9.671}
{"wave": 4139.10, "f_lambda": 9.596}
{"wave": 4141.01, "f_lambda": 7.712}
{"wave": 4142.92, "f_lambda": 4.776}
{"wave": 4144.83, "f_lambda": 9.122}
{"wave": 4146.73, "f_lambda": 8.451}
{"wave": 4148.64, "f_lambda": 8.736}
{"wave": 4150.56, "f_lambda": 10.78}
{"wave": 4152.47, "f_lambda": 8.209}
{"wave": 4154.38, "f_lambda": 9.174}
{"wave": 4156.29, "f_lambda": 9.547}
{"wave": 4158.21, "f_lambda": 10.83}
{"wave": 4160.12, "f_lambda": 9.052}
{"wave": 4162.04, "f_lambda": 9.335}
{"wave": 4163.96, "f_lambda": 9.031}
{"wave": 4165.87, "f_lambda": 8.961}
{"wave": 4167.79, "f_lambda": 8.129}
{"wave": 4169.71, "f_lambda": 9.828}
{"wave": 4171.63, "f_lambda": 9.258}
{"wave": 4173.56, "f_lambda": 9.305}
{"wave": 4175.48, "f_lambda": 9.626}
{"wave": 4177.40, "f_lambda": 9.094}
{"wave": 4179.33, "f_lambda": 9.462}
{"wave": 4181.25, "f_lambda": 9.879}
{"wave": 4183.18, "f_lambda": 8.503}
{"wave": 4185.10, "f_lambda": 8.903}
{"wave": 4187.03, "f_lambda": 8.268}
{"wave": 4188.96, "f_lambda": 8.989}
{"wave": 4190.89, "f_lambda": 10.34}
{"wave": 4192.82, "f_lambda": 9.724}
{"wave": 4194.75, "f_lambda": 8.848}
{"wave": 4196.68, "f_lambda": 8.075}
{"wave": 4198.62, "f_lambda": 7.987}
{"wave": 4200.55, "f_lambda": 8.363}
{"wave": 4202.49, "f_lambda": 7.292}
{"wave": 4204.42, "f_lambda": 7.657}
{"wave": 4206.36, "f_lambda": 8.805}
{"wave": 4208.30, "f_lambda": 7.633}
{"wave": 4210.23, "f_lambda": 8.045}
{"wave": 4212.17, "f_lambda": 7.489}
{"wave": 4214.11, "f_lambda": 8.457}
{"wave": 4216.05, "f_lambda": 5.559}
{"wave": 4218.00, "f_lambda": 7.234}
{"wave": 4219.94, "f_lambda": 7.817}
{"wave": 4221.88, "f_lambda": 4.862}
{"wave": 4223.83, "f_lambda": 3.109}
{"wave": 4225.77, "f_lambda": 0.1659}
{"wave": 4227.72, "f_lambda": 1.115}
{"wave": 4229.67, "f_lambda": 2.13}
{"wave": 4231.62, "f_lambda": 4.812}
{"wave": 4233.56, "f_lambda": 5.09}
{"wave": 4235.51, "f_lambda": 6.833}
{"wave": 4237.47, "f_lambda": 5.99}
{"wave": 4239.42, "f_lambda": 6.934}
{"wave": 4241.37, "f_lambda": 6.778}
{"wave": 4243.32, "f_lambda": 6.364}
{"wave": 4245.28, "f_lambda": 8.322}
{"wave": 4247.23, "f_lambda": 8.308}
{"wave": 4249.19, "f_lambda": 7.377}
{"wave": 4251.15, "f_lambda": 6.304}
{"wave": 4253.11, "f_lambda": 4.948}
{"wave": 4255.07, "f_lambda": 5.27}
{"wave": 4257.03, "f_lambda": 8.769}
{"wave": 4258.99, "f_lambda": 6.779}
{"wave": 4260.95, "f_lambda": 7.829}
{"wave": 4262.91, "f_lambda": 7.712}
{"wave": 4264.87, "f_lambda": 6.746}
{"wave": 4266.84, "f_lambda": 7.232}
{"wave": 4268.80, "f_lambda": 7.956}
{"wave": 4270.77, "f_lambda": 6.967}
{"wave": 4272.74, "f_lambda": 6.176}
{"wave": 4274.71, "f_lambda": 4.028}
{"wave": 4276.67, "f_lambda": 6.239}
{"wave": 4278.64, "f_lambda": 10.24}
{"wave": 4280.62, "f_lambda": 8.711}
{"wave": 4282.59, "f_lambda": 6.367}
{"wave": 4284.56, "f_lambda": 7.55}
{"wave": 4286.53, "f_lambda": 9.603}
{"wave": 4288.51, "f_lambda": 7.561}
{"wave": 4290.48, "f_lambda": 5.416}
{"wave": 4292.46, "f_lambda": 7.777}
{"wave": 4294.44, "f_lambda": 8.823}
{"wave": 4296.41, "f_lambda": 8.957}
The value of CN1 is -0.131 mag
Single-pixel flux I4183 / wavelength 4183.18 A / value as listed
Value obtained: 8.503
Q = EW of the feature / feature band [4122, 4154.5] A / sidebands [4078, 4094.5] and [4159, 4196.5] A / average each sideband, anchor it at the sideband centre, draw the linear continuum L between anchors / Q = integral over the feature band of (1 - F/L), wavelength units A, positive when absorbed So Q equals 0.9 A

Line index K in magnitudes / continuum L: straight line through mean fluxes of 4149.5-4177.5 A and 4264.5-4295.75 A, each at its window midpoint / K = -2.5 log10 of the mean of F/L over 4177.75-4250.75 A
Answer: 0.20 mag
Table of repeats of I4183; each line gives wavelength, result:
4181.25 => 9.879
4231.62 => 4.812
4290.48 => 5.416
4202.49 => 7.292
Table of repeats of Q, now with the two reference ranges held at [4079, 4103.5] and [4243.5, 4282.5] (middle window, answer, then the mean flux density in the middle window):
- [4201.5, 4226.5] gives 3.42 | 6.53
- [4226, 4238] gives 5.47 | 4.01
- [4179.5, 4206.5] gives -3.39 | 8.71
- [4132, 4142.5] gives -0.86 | 8.9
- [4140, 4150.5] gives 0.16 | 8.02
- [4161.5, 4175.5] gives -2.12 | 9.15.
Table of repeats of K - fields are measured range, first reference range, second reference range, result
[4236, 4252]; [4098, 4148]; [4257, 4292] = 0.07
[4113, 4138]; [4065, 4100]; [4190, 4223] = -0.09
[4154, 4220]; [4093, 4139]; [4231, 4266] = -0.14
